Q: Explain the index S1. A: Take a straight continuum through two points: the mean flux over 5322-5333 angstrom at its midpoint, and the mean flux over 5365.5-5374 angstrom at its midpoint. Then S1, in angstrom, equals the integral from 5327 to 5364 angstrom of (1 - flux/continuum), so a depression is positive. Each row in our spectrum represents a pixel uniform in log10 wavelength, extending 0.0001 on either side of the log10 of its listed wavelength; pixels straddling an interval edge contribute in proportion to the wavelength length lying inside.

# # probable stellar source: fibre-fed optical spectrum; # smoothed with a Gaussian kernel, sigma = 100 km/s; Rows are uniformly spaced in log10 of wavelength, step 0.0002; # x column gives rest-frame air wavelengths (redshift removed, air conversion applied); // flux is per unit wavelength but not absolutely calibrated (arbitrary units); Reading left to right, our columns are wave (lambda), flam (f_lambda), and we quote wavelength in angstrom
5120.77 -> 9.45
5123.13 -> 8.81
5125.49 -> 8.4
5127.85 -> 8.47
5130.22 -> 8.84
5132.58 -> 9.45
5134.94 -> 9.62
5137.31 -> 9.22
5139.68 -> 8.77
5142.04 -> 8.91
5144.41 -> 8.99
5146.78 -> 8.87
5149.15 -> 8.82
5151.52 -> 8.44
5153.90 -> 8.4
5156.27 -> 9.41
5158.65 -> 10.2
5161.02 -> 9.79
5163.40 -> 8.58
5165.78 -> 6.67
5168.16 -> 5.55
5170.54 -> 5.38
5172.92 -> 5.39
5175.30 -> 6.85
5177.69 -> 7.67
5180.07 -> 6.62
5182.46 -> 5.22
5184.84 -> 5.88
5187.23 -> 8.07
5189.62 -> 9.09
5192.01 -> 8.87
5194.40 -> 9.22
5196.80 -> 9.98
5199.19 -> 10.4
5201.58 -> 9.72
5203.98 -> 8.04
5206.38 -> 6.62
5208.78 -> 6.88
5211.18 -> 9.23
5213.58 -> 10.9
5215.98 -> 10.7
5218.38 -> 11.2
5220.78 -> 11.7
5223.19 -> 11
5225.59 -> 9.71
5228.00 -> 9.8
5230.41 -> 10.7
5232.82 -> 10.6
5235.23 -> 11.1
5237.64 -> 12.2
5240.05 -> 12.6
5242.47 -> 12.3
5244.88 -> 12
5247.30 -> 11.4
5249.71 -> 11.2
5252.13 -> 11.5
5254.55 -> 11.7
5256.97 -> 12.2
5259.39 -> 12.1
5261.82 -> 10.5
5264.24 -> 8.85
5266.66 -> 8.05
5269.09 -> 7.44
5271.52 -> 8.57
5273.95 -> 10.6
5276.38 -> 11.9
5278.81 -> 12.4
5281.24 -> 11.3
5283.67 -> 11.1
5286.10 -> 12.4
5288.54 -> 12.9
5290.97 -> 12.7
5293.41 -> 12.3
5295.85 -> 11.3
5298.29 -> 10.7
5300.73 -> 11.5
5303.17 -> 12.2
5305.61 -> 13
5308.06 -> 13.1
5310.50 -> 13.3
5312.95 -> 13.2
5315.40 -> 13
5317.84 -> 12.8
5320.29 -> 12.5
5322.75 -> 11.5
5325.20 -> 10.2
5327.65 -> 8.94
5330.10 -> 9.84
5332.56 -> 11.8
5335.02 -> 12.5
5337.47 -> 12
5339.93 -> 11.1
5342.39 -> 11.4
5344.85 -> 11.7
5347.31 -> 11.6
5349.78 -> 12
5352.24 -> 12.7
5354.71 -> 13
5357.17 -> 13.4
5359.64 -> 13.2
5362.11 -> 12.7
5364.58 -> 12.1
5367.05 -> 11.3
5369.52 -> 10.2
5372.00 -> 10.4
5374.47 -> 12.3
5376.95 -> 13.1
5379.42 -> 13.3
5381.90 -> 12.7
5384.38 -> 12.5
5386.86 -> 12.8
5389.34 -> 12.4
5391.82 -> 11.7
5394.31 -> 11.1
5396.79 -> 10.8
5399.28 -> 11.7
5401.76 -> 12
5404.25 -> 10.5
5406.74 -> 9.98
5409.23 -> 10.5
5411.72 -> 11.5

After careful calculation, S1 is -4.8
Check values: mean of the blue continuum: 10.3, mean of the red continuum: 10.8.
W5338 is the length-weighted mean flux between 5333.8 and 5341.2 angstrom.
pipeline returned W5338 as 11.9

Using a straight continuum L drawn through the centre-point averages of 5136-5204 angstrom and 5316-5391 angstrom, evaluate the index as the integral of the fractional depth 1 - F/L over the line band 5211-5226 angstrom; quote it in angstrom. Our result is -2.6 angstrom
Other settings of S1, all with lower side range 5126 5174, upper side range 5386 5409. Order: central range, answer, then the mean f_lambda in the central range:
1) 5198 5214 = 0.60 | 8.72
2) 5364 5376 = -0.23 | 11.3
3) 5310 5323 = -2.97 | 12.8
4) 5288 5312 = -4.92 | 12.3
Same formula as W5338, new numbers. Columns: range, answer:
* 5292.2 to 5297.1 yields 11.8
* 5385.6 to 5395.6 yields 12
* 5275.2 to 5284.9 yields 11.7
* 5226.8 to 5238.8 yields 10.9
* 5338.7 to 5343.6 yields 11.2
